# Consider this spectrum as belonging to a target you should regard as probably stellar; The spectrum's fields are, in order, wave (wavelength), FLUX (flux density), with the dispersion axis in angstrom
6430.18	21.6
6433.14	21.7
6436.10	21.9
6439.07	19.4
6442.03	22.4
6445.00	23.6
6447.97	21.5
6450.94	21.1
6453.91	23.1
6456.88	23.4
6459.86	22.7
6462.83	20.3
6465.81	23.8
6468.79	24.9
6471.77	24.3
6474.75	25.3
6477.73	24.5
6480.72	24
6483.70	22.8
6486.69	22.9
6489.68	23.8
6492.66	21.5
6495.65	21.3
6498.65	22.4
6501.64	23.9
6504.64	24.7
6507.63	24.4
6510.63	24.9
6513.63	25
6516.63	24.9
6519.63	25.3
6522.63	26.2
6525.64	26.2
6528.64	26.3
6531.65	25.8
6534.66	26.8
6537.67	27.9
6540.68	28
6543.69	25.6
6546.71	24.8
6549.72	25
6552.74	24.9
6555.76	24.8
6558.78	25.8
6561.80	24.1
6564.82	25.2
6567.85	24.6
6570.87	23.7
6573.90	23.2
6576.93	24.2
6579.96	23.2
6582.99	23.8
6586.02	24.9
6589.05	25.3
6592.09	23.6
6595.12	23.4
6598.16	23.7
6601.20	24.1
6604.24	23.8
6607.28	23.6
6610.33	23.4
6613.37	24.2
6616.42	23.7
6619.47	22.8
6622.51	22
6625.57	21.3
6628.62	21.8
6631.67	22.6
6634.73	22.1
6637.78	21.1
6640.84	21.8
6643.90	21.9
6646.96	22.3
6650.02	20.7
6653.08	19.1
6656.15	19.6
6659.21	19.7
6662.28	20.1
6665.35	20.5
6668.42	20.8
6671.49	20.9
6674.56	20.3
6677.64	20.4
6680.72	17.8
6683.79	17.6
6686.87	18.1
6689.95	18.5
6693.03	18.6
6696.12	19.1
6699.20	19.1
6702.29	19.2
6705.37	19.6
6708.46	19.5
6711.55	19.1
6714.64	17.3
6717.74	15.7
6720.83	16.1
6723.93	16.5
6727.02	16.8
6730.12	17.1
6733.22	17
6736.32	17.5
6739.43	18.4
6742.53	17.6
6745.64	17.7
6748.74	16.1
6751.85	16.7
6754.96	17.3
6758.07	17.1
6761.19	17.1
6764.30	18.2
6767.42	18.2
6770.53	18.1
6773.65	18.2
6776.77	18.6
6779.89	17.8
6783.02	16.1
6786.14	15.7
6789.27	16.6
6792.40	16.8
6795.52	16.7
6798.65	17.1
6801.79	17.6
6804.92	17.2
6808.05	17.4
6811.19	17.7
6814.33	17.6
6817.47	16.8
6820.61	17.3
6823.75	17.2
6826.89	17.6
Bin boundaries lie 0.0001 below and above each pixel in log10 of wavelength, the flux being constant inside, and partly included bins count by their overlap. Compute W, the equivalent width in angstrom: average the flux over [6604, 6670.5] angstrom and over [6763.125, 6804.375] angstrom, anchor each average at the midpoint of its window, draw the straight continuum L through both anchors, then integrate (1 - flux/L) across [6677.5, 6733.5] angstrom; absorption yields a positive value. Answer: 4.7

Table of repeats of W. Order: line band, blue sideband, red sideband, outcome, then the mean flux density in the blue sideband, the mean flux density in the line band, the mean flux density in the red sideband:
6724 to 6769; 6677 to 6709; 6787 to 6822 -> 1.7 angstrom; 18.8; 17.3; 17.1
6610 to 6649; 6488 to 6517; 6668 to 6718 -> -3.4 angstrom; 23.6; 22.3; 19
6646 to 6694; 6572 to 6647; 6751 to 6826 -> 3.4 angstrom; 23.1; 19.7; 17.3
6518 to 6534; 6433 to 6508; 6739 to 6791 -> -3.0 angstrom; 22.9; 26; 17.4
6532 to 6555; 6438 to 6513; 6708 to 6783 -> -4.7 angstrom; 23.1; 26.1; 17.4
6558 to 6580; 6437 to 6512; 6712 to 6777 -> -3.4 angstrom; 23.1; 24.3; 17.3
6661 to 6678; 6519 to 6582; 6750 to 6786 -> 0.4 angstrom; 25.3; 20.5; 17.5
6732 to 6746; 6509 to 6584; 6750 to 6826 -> 0.9 angstrom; 25.2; 17.6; 17.3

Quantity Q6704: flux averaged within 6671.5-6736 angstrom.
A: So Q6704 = 18.2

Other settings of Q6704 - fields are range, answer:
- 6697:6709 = 19.3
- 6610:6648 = 22.4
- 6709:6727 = 17.1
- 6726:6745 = 17.4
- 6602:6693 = 21.1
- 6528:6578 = 25.3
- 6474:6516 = 23.7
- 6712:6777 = 17.3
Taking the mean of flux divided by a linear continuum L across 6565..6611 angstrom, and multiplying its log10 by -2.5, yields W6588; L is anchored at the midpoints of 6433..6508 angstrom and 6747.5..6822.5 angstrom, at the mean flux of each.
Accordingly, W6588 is -0.15 mag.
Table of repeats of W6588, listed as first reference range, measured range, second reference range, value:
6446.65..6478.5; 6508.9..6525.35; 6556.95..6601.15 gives -0.07 mag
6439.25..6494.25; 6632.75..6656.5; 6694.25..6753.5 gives -0.10 mag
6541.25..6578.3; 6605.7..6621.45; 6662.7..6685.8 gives -0.05 mag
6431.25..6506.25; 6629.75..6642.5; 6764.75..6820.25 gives -0.10 mag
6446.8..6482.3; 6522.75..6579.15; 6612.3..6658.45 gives -0.13 mag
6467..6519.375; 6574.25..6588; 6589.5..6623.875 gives -0.02 mag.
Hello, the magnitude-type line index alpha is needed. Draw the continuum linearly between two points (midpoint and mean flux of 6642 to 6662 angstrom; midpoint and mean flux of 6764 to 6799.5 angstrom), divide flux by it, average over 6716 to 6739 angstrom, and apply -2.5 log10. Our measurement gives 0.117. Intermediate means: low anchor 20.5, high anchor 17.3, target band 16.8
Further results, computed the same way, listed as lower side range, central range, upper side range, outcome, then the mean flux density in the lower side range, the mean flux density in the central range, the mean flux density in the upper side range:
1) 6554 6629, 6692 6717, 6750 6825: 0.07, 23.8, 18.8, 17.3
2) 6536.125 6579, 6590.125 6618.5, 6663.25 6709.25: -0.03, 25.1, 23.7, 19.3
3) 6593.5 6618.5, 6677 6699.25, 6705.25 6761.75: 0.06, 23.7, 18.6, 17.3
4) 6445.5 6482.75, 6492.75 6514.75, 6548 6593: 0.00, 23.2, 23.6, 24.4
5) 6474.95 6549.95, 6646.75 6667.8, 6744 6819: 0.03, 24.8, 20.2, 17.3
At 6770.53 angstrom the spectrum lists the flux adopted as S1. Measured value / 18.1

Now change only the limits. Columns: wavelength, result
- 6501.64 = 23.9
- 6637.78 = 21.1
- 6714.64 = 17.3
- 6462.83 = 20.3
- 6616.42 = 23.7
